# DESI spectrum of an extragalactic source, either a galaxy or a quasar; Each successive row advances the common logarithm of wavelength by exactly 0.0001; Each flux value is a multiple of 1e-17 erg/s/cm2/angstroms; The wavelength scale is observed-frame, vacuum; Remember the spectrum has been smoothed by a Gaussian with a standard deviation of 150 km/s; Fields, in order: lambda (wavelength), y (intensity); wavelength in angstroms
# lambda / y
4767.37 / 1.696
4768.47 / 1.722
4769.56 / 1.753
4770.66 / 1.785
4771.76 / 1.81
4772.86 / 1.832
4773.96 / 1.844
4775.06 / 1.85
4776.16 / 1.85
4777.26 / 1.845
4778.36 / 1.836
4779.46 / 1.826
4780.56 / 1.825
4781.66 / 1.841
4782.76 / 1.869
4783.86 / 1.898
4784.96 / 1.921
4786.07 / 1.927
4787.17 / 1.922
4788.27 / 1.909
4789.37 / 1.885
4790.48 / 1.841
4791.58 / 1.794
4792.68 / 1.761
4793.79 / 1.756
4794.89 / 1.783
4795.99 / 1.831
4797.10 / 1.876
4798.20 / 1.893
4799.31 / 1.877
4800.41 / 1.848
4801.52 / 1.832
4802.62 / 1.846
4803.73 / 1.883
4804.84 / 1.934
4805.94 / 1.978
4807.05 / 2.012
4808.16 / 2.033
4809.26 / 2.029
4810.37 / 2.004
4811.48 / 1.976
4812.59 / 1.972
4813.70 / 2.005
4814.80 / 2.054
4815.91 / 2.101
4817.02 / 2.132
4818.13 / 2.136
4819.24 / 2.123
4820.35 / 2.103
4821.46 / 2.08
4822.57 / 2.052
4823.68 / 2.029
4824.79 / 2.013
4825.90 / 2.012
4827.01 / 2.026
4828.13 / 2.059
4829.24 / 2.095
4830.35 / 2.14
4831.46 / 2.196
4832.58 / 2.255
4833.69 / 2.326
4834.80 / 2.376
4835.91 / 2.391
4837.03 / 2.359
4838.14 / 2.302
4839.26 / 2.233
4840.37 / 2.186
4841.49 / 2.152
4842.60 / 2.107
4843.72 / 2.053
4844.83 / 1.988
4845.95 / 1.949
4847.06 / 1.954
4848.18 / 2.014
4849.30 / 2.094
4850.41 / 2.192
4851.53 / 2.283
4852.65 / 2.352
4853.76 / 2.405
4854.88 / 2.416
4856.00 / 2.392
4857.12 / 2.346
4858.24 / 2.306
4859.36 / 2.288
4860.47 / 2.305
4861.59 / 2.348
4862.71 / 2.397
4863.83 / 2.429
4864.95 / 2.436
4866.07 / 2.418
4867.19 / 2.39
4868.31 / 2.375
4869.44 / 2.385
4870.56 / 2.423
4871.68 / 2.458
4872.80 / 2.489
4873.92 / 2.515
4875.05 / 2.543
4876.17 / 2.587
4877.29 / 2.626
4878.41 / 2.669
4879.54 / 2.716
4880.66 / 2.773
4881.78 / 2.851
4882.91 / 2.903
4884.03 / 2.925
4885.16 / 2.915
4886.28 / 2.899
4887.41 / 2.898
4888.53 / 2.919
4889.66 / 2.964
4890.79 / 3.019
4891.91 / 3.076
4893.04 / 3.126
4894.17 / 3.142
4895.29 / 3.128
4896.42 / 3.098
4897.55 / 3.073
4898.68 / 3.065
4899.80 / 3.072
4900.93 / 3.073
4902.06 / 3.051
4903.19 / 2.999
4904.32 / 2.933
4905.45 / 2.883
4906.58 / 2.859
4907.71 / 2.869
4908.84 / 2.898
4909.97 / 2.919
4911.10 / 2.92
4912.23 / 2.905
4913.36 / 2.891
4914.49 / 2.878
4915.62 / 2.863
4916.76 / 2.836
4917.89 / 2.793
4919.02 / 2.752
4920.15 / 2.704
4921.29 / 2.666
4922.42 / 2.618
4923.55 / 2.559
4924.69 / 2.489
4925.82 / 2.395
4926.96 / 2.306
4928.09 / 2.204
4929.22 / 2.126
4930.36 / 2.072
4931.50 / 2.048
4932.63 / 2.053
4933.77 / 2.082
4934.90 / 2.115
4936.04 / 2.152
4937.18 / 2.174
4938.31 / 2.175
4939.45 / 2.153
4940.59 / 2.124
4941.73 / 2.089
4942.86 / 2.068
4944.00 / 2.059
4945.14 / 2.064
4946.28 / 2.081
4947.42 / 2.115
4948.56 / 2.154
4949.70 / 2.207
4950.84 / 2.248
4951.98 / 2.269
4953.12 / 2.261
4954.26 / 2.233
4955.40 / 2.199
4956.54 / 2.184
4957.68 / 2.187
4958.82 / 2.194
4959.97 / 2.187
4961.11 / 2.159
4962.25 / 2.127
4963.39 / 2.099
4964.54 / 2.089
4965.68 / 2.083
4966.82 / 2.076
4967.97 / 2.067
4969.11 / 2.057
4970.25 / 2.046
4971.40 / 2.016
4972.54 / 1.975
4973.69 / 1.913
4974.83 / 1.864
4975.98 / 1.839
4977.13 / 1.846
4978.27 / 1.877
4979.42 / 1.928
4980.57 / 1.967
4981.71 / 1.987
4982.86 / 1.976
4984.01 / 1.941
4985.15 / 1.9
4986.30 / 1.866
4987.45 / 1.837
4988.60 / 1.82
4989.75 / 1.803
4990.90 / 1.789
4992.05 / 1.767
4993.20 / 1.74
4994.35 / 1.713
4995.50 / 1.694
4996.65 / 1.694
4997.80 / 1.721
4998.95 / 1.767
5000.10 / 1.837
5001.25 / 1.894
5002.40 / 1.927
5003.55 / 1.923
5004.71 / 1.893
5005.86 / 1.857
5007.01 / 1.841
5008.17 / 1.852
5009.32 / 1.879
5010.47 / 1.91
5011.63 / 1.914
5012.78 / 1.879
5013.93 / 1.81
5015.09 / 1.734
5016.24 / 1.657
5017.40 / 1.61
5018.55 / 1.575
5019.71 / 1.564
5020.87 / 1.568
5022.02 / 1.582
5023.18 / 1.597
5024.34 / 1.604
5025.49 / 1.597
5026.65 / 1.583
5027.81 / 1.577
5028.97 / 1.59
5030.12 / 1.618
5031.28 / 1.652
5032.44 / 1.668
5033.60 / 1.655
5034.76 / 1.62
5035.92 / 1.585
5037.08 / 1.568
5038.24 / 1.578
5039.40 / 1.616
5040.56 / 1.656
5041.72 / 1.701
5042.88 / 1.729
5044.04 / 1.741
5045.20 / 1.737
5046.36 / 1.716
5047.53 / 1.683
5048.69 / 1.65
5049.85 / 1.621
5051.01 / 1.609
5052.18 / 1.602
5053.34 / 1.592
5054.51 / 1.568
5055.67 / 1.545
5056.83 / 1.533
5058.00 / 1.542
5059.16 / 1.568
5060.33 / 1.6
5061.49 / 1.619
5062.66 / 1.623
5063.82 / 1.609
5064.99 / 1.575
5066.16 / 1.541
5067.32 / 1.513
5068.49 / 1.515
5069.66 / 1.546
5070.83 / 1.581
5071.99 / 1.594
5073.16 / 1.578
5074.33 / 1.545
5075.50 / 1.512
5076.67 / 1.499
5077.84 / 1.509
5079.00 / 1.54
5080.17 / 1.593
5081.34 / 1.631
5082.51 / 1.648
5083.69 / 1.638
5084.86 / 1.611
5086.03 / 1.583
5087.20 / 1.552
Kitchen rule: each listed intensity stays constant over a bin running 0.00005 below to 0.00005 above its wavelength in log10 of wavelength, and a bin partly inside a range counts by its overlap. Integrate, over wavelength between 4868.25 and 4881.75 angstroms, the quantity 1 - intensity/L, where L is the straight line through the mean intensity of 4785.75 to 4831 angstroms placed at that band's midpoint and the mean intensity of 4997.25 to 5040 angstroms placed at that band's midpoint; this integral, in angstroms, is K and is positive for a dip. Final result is -4.9 angstroms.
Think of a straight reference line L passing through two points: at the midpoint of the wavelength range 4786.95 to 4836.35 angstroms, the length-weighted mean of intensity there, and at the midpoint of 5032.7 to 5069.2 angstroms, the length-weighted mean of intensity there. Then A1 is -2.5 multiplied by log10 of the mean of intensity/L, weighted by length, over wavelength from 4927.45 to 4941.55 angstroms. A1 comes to -0.18 mag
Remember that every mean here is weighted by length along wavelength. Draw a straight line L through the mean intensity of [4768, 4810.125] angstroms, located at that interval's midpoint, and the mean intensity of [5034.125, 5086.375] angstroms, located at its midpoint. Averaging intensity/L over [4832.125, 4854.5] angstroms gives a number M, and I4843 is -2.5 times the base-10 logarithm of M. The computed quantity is -0.212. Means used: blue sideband 1.86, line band 2.2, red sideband 1.6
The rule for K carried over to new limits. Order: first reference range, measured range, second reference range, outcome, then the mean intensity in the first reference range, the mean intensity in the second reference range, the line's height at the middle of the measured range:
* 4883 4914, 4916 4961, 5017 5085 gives 6.06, 2.98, 1.6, 2.62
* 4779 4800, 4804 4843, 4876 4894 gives 1.86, 1.86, 2.88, 2.22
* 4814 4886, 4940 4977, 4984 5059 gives -3.28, 2.31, 1.71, 1.93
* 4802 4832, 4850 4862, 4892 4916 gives 0.64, 2.04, 2.99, 2.46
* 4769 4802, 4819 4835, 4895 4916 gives 0.81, 1.84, 2.97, 2.23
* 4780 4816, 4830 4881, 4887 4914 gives 3.66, 1.9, 2.99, 2.51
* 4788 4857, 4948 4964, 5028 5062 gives -3.49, 2.06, 1.63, 1.8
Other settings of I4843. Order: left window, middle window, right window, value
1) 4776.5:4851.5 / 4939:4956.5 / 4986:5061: -0.19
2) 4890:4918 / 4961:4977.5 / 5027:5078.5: 0.18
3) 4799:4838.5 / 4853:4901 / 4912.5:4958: -0.22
